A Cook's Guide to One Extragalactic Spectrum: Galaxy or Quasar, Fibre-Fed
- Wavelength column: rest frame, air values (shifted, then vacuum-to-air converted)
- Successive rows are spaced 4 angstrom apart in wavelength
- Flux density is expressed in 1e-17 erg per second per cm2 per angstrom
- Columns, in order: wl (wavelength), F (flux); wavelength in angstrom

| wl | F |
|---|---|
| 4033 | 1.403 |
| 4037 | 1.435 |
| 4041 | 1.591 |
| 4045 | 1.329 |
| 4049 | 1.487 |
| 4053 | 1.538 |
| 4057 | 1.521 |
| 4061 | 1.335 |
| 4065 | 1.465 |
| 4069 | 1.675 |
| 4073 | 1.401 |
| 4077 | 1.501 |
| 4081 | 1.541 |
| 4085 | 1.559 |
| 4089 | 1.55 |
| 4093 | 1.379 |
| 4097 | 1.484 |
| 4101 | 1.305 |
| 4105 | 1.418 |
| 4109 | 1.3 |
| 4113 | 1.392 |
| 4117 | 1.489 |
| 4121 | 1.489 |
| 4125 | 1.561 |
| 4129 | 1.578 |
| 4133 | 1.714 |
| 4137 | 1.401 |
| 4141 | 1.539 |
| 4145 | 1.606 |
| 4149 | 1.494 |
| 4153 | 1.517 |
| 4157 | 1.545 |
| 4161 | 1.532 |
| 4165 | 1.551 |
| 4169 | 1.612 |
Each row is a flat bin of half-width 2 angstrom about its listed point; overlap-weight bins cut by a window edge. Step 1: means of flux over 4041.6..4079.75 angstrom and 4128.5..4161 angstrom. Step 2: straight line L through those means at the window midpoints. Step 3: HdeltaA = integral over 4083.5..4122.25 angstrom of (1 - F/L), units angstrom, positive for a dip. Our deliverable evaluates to 2.01 angstrom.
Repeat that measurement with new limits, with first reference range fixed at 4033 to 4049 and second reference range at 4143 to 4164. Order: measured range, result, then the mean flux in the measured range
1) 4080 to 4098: -0.16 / 1.5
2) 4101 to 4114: 1.25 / 1.36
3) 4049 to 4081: -0.54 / 1.49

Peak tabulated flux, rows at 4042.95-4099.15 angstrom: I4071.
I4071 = 1.675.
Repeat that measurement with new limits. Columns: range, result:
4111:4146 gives 1.714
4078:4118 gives 1.559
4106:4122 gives 1.489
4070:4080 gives 1.501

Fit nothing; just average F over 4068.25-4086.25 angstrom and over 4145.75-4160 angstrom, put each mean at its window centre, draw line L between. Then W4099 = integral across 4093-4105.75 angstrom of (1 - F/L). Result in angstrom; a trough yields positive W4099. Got 1.1 angstrom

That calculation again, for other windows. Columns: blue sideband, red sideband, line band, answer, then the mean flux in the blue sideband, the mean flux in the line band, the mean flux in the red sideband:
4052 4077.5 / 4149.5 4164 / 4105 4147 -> 0.4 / 1.49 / 1.5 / 1.53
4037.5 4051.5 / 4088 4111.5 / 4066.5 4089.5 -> -1.8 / 1.47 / 1.54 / 1.4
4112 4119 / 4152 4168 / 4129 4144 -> -0.7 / 1.45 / 1.56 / 1.54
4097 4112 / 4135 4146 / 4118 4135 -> -1.5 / 1.36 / 1.58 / 1.51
